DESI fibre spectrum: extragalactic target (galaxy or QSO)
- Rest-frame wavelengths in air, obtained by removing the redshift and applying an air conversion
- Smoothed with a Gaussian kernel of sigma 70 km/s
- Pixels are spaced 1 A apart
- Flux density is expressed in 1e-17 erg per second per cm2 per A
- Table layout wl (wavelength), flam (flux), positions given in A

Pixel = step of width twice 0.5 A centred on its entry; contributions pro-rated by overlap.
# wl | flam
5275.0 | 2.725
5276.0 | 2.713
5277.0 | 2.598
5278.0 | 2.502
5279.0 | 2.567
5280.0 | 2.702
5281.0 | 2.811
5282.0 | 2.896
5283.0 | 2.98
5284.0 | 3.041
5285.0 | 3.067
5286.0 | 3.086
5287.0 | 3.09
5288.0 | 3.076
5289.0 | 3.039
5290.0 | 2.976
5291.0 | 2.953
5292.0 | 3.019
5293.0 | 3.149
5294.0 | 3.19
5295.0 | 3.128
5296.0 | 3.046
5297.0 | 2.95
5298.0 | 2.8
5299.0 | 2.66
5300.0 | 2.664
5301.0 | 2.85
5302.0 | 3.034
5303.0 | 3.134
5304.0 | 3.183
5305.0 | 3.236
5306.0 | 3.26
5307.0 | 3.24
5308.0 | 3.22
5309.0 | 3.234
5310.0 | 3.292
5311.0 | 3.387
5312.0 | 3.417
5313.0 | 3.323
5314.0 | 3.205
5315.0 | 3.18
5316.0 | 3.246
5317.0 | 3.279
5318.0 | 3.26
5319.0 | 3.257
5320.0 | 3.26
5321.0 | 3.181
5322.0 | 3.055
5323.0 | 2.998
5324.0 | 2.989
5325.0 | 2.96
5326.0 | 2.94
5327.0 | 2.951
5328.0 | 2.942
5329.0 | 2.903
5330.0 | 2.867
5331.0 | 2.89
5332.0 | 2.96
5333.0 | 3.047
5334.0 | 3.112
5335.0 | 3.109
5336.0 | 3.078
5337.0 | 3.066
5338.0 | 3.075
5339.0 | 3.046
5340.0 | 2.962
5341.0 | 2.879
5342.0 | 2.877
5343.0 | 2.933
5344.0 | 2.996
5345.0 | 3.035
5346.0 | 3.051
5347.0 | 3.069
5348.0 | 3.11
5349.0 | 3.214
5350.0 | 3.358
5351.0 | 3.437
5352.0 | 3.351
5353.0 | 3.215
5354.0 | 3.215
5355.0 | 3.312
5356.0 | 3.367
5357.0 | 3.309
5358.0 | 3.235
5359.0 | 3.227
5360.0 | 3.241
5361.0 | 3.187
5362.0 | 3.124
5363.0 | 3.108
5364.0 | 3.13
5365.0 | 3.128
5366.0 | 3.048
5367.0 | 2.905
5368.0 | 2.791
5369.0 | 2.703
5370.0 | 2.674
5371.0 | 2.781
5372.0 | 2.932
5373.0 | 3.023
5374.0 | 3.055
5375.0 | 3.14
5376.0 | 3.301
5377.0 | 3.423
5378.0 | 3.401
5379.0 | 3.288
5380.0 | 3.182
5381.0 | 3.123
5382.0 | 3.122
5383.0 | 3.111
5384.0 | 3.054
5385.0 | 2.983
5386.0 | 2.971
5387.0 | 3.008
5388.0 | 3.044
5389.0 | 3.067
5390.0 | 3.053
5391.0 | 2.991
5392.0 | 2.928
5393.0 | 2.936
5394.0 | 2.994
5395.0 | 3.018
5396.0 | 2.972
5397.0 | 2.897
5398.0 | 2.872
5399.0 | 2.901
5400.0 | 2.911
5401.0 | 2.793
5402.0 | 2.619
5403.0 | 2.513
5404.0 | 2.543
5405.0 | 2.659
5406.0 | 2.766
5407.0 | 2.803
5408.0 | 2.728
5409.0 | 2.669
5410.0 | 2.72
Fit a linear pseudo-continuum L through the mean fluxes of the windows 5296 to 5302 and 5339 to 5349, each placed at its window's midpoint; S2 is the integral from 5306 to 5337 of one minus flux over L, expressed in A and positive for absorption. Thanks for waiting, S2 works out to -2.3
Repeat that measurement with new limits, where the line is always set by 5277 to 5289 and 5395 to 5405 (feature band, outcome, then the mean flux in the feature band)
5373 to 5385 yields -1.62 A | 3.18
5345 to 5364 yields -2.67 A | 3.22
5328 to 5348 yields -1.13 A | 3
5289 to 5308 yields -1.05 A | 3.03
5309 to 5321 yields -1.75 A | 3.28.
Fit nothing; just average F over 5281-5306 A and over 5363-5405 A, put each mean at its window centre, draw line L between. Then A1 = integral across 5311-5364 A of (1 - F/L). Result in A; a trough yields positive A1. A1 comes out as -2.28 A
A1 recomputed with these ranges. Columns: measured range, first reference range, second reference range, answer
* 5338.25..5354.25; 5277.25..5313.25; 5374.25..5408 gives -0.56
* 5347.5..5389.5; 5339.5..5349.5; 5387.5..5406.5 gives -2.60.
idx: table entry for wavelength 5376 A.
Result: 3.301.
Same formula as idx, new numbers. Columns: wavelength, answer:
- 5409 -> 2.669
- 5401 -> 2.793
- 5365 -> 3.128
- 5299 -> 2.66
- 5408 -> 2.728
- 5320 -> 3.26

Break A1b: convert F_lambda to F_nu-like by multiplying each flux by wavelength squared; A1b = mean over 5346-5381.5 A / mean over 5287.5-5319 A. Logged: 1.03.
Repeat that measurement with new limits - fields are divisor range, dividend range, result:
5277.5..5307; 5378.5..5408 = 1.02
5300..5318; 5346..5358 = 1.03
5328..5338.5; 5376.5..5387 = 1.07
